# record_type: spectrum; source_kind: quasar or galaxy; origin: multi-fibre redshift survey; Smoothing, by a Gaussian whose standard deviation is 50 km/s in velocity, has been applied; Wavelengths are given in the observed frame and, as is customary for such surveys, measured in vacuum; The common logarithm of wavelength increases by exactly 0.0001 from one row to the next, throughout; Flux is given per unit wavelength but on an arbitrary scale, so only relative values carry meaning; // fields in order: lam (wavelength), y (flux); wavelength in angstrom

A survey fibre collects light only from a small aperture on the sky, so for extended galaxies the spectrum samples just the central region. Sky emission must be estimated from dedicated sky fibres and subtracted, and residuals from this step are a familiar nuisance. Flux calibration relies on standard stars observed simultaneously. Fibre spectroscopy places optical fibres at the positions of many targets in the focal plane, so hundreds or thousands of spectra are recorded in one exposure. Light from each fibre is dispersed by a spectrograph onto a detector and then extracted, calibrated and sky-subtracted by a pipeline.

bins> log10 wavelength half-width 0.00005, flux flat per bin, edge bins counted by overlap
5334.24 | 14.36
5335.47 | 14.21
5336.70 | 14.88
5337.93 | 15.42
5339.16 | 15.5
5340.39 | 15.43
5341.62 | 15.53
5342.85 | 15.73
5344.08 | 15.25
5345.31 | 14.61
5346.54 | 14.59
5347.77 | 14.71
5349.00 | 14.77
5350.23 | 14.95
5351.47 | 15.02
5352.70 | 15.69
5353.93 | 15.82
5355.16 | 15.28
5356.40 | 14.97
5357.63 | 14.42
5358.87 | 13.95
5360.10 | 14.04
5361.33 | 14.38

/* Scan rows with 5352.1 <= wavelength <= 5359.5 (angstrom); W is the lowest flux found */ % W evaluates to 13.95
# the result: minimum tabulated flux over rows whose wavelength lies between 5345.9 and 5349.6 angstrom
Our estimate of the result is 14.59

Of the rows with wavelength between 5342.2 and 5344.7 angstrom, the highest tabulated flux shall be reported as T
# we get 15.73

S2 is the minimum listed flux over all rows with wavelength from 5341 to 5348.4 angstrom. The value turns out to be 14.59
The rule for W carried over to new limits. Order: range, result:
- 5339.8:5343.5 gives 15.43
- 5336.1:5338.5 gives 14.88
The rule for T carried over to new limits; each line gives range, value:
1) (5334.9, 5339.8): 15.5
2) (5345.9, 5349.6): 14.77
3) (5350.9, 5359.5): 15.82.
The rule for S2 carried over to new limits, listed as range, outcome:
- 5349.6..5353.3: 14.95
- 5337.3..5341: 15.42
